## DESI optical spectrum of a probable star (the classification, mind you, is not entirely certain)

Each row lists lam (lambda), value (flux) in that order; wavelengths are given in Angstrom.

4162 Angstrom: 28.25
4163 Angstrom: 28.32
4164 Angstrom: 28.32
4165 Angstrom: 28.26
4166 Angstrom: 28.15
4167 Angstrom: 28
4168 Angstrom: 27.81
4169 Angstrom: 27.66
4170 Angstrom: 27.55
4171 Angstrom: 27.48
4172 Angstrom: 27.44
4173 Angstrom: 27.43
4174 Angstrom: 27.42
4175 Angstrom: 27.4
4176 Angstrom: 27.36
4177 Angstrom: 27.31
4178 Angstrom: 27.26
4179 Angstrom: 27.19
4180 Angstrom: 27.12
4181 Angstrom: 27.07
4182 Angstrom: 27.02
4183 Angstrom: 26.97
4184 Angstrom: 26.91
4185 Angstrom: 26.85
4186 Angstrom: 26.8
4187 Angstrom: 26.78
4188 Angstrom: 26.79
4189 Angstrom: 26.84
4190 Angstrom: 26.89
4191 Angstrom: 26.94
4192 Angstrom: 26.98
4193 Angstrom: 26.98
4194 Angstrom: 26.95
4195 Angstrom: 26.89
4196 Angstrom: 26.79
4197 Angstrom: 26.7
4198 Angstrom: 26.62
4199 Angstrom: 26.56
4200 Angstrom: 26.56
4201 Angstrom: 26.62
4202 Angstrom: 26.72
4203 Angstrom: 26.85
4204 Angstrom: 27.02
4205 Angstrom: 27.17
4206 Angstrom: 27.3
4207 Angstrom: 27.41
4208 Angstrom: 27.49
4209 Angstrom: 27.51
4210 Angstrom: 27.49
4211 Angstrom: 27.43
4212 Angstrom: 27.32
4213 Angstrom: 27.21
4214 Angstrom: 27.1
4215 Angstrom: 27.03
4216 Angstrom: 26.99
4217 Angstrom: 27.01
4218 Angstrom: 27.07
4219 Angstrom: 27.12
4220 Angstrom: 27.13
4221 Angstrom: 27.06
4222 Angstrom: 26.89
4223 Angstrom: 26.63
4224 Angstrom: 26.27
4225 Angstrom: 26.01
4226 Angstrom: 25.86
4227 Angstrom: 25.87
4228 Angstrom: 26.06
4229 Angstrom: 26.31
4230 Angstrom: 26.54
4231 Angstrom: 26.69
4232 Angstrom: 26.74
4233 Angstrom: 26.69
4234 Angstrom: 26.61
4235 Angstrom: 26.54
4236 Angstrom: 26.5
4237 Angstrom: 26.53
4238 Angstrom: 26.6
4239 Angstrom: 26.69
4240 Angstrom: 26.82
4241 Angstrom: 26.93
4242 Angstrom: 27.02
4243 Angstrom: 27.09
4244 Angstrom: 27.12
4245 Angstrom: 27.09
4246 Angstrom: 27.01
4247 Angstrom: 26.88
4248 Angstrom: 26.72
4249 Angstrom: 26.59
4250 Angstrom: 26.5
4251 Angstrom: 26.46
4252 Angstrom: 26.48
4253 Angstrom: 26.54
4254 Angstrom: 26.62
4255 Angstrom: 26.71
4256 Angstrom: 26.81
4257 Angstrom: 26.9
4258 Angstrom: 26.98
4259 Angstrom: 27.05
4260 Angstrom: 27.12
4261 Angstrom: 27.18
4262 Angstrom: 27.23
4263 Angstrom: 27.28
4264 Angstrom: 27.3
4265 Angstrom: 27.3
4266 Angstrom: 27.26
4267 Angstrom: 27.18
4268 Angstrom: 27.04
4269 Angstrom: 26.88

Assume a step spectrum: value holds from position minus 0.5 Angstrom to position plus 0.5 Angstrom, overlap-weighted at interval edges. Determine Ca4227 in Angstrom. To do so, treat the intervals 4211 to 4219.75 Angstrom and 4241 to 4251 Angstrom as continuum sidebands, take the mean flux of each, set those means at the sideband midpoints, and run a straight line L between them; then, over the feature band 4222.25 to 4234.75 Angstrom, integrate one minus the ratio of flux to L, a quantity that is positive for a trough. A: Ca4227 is 0.3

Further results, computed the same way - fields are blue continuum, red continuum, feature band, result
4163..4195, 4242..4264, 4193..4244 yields 0.48 Angstrom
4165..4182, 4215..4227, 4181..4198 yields 0.22 Angstrom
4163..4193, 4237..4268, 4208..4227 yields 0.12 Angstrom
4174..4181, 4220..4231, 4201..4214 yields -0.24 Angstrom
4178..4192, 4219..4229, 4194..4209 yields -0.11 Angstrom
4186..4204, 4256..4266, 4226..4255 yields 0.42 Angstrom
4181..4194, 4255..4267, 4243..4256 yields 0.16 Angstrom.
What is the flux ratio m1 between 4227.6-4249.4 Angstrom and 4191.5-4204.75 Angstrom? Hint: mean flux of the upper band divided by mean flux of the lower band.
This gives 1.00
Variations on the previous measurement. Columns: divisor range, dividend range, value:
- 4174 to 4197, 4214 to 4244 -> 0.99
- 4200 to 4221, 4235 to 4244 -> 0.99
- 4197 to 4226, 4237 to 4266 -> 1.00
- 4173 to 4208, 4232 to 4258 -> 0.99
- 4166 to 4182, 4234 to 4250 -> 0.98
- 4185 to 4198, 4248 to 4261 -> 1.00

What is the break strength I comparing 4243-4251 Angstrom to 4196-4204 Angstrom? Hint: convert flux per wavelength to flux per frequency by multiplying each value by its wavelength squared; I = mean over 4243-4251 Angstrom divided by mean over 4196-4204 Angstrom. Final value 1.0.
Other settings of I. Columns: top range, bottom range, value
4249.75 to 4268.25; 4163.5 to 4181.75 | 1.02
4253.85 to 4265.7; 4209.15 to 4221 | 1.02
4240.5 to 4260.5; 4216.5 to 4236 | 1.02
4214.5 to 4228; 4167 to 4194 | 1.00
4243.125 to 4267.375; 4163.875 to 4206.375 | 1.03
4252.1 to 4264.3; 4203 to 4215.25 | 1.01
